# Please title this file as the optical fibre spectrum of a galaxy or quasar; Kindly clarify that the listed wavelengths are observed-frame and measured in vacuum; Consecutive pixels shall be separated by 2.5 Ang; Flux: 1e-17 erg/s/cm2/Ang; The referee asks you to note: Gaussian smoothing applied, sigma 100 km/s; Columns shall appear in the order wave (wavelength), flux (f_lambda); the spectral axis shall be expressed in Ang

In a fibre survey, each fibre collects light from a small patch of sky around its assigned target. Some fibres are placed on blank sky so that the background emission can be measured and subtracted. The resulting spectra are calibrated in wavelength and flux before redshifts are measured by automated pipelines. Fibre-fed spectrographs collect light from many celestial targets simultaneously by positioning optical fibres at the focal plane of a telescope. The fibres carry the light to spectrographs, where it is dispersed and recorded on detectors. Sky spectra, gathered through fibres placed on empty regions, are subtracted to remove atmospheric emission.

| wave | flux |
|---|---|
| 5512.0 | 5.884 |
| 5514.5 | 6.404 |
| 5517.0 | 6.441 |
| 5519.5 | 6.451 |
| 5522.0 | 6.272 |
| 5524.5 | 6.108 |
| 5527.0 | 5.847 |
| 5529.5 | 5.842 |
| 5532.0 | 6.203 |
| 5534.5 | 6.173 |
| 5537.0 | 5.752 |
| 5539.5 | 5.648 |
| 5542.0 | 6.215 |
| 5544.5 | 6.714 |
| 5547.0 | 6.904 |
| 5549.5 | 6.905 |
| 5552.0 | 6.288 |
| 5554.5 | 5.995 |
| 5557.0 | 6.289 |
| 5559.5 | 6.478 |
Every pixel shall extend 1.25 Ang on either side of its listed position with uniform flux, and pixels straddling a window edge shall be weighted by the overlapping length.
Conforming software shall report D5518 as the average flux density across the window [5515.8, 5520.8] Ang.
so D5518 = 6.44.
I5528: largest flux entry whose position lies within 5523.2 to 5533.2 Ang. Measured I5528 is 6.203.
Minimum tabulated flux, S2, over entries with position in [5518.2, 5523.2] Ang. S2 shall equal 6.272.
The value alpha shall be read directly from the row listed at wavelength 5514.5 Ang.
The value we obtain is 6.404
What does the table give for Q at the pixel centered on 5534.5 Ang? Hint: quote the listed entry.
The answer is 6.173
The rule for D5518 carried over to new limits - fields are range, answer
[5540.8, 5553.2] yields 6.61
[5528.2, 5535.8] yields 6.07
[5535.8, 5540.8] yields 5.7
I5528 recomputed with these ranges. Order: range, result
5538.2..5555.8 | 6.905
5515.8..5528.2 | 6.451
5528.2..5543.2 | 6.215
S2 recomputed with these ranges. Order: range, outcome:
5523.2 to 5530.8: 5.842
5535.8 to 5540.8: 5.648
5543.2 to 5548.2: 6.714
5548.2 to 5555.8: 5.995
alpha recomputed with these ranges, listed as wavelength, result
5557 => 6.289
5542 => 6.215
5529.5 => 5.842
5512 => 5.884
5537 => 5.752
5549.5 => 6.905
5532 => 6.203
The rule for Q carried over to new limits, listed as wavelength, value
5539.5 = 5.648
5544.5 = 6.714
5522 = 6.272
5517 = 6.441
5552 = 6.288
